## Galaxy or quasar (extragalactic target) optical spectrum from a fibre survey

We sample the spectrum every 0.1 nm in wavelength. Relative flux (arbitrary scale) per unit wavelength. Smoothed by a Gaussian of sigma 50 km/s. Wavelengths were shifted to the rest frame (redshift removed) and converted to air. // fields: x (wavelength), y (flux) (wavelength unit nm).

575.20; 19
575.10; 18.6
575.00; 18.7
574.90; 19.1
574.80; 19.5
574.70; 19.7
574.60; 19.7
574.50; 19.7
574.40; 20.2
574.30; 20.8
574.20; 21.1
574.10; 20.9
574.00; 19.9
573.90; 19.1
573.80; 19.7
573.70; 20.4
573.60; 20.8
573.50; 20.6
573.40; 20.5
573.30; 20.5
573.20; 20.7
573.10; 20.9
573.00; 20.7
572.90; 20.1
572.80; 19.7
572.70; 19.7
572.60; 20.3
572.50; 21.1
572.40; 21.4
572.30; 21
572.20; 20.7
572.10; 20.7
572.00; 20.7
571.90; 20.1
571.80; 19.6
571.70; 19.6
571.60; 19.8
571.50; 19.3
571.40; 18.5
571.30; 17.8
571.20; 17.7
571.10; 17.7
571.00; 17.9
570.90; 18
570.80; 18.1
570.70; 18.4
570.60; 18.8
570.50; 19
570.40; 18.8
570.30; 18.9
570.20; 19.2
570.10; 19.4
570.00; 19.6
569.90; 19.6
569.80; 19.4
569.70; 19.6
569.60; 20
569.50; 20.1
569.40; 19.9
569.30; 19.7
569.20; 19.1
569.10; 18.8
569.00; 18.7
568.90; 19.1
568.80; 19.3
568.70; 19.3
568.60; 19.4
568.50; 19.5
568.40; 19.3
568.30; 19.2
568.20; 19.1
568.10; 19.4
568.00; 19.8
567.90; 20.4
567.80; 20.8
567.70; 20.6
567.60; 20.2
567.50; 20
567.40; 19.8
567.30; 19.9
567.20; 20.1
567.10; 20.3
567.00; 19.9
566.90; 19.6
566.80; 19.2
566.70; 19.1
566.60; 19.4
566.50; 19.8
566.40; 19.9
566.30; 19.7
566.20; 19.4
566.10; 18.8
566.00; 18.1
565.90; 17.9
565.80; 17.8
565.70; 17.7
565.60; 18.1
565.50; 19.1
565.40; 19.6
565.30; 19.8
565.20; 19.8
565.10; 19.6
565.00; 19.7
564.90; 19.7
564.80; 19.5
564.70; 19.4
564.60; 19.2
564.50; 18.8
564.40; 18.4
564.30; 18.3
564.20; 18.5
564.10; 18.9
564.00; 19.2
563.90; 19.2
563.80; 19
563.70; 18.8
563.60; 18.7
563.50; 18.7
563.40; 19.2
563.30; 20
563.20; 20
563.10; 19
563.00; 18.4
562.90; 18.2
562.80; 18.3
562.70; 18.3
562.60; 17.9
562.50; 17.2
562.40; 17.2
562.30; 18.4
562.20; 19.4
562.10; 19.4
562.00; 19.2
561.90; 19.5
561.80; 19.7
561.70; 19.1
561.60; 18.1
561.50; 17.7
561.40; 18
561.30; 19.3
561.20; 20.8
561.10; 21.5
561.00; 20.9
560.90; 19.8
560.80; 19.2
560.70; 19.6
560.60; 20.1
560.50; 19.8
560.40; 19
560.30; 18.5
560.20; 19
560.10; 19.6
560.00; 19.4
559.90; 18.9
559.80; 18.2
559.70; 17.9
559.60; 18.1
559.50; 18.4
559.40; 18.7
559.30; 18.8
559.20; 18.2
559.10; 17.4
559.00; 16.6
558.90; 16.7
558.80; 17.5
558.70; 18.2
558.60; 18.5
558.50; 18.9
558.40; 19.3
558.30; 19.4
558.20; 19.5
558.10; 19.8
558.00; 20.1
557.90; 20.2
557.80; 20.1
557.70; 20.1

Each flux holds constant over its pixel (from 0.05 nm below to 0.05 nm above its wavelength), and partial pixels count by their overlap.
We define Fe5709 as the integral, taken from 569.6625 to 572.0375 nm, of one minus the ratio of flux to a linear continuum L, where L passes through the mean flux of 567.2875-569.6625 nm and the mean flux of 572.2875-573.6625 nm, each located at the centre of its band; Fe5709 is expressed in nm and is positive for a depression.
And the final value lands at 0.14 nm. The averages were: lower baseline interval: 19.6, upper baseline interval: 20.6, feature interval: 19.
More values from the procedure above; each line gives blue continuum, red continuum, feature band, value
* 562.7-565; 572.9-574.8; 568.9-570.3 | 0.021 nm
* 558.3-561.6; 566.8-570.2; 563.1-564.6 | 0.017 nm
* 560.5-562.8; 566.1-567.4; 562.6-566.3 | 0.094 nm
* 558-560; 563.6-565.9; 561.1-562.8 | -0.005 nm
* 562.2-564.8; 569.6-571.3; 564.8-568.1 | -0.132 nm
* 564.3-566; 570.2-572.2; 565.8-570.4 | -0.128 nm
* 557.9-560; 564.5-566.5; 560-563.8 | -0.059 nm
